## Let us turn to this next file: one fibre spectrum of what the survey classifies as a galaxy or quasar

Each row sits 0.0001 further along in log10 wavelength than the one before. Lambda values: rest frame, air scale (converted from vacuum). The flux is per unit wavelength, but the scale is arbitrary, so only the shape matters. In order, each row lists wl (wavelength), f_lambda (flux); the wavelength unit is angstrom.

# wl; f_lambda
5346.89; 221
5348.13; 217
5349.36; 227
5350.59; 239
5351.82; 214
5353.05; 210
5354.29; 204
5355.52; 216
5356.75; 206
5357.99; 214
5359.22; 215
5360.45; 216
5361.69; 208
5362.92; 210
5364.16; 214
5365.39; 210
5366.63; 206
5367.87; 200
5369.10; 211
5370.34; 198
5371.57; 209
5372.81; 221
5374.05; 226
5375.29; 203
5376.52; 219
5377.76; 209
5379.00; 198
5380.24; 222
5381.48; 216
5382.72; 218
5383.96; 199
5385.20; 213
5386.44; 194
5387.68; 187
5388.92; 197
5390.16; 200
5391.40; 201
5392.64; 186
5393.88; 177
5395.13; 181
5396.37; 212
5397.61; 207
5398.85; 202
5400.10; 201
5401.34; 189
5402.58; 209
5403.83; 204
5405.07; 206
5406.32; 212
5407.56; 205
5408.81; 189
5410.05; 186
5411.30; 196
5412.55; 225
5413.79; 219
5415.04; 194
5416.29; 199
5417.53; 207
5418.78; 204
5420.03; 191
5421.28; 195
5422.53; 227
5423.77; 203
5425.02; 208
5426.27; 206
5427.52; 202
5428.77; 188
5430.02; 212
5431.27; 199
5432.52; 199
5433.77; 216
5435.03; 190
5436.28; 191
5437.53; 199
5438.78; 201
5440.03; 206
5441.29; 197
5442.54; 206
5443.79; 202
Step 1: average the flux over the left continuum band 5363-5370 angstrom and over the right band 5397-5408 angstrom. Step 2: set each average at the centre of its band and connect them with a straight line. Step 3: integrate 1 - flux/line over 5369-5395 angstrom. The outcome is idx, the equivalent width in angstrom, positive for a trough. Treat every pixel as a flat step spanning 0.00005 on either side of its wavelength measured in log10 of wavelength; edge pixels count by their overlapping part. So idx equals 0.2 angstrom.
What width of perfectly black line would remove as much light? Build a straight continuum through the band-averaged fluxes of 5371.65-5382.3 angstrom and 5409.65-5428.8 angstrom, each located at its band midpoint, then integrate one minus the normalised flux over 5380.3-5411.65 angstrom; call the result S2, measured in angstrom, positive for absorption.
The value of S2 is 1.4 angstrom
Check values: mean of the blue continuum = 214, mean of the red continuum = 204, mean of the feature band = 200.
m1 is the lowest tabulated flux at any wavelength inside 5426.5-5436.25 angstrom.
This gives 188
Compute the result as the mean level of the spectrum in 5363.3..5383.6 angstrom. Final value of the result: 211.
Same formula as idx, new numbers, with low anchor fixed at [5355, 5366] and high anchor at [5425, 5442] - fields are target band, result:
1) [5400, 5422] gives 0.26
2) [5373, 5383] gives -0.22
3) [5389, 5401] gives 0.61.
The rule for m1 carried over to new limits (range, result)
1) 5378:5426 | 177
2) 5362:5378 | 198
